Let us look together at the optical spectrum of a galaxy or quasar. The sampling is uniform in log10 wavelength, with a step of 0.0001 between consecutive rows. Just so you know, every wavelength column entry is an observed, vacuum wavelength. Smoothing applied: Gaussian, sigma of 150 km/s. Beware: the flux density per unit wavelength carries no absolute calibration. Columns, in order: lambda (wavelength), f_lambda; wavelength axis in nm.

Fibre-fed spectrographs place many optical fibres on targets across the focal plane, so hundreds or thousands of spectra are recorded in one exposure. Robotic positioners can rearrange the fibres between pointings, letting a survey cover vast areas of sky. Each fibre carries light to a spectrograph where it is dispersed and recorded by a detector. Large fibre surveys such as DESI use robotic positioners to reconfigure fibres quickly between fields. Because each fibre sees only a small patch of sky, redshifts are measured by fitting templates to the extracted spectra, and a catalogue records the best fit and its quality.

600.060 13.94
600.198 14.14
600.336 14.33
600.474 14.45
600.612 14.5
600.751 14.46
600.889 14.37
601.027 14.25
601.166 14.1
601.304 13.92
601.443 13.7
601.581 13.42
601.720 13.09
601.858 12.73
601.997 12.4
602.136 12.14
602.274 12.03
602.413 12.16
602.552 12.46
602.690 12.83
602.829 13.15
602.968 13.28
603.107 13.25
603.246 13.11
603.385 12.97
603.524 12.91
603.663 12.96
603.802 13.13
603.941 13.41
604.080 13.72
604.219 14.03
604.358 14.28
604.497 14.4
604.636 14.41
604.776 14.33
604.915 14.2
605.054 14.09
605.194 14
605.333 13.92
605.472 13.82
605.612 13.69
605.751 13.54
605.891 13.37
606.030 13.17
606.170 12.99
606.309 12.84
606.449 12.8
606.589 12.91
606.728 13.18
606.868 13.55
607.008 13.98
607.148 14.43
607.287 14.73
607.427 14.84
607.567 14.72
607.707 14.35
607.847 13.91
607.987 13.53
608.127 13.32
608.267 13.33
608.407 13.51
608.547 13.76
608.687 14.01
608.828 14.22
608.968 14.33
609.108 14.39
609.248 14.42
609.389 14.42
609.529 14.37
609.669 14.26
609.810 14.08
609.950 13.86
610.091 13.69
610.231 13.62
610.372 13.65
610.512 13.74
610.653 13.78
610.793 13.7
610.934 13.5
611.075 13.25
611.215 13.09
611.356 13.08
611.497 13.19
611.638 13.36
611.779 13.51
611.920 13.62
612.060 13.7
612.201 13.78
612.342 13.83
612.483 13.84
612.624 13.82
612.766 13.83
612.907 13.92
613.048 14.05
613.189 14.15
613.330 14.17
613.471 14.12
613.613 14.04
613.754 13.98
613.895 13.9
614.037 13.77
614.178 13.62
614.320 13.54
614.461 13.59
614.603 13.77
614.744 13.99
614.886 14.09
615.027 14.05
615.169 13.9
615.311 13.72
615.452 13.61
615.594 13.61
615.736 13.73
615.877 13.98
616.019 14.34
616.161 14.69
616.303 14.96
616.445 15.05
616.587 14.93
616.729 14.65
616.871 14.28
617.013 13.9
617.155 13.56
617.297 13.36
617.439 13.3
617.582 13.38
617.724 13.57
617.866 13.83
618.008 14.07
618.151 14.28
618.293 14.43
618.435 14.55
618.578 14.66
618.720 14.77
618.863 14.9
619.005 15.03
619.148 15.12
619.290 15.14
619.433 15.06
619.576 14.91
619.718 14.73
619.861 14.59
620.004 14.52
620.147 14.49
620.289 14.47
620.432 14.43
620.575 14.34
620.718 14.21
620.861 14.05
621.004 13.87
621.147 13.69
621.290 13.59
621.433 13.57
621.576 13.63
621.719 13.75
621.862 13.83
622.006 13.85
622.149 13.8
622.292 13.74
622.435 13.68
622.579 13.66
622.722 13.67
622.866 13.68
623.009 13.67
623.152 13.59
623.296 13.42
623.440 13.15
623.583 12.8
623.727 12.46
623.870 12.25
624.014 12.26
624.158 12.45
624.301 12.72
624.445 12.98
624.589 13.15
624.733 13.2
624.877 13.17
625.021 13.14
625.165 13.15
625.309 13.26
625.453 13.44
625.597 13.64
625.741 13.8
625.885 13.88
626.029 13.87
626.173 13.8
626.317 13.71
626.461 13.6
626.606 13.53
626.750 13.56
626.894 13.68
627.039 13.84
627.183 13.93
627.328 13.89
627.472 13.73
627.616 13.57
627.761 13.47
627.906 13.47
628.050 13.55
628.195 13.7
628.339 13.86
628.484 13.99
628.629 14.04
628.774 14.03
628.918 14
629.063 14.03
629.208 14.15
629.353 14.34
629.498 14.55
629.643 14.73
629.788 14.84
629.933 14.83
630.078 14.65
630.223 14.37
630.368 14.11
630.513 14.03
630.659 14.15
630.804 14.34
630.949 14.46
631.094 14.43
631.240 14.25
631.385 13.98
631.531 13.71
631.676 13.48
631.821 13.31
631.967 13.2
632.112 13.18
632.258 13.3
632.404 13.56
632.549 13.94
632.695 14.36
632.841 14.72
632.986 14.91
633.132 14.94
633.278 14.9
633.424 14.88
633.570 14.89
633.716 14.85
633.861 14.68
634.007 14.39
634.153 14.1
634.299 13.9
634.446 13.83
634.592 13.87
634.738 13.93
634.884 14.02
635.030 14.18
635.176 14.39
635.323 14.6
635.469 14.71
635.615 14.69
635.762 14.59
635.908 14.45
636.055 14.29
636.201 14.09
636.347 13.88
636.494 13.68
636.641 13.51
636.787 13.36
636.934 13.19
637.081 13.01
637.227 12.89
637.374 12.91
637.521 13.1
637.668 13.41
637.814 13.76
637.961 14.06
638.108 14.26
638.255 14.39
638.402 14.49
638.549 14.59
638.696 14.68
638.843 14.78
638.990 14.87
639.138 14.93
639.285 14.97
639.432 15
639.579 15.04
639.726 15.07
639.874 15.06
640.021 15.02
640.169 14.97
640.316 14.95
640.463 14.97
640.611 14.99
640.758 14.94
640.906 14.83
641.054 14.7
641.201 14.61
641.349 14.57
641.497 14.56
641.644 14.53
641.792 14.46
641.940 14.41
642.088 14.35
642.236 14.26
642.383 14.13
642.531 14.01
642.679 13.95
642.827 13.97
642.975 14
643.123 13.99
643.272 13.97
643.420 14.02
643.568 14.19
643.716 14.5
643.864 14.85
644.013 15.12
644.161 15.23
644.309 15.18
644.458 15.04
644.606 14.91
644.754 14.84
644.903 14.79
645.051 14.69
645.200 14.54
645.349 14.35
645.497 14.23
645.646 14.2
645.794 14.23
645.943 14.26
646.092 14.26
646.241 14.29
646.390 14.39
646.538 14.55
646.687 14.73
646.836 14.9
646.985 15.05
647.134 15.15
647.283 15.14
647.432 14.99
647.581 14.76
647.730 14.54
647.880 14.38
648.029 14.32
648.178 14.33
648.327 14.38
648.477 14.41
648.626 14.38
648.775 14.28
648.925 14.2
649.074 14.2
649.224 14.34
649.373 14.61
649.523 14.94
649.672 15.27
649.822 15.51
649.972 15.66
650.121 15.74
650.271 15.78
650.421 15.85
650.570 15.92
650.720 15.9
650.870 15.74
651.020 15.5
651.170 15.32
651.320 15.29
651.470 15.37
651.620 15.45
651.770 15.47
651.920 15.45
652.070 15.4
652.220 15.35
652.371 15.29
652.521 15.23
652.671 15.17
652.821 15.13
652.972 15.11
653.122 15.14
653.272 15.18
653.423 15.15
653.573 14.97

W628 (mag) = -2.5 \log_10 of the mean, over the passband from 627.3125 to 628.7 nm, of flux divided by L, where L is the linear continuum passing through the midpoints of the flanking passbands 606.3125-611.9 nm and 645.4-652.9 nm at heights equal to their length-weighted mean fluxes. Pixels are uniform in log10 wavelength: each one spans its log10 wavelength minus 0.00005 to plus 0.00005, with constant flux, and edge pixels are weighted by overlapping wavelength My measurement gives 0.05 mag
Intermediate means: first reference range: 13.8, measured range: 13.7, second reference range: 14.9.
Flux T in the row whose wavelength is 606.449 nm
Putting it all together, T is 12.8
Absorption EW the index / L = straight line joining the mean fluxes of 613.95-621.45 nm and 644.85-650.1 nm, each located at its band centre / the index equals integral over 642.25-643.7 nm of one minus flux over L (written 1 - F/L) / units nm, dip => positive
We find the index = 0.05 nm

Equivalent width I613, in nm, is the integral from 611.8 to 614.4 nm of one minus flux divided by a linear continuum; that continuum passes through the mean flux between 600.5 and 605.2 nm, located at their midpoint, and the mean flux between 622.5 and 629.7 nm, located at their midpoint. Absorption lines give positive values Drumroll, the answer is -0.07 nm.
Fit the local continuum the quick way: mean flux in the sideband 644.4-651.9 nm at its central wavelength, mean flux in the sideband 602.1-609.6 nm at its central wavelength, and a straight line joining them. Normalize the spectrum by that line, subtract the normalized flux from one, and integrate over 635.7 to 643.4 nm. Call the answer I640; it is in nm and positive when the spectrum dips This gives 0.172 nm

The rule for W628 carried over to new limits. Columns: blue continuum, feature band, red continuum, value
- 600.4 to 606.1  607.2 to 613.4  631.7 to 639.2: -0.02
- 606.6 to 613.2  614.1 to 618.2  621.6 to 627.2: -0.03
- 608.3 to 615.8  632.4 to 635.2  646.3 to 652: 0.01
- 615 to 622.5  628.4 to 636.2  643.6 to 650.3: 0.02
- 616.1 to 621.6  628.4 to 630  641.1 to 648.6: 0.01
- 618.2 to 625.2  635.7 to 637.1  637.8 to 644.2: 0.04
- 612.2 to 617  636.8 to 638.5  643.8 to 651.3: 0.08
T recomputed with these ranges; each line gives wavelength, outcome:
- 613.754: 13.98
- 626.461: 13.6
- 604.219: 14.03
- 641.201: 14.61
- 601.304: 13.92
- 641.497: 14.56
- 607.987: 13.53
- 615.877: 13.98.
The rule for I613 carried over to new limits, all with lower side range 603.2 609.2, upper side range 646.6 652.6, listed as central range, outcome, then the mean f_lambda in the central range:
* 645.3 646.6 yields 0.056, 14.3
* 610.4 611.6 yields 0.041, 13.4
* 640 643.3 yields 0.075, 14.5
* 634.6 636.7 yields 0.062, 14.2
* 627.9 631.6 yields 0.070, 14.2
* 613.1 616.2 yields 0.020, 13.9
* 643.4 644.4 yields 0.008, 14.8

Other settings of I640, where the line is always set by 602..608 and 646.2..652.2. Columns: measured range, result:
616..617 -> -0.06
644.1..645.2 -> -0.01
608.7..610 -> -0.06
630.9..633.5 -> 0.06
